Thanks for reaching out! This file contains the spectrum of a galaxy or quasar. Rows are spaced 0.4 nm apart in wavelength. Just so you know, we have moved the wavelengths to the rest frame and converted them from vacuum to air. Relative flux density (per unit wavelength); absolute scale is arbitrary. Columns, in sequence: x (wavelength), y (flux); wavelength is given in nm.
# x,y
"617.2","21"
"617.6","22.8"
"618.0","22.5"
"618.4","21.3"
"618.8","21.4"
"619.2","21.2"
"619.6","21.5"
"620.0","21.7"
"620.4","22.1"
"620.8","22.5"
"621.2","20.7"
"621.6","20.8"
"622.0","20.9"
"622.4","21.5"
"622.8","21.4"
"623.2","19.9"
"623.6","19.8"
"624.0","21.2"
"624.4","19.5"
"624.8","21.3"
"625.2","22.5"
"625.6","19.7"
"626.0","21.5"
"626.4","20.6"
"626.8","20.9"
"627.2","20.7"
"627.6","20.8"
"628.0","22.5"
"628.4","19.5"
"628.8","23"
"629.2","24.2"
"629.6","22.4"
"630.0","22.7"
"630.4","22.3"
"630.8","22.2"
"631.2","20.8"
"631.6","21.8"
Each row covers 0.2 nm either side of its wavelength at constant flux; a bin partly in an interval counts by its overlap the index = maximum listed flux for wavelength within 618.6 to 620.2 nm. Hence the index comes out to 21.7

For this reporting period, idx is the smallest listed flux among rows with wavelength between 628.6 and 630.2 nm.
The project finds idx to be 22.4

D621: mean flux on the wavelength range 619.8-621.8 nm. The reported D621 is 21.6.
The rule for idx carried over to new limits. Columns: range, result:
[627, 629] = 19.5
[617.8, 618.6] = 21.3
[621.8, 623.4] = 19.9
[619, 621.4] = 20.7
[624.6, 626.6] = 19.7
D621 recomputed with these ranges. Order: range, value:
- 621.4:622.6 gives 21.1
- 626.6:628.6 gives 20.9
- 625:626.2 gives 21.2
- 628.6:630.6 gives 22.9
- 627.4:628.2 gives 21.7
